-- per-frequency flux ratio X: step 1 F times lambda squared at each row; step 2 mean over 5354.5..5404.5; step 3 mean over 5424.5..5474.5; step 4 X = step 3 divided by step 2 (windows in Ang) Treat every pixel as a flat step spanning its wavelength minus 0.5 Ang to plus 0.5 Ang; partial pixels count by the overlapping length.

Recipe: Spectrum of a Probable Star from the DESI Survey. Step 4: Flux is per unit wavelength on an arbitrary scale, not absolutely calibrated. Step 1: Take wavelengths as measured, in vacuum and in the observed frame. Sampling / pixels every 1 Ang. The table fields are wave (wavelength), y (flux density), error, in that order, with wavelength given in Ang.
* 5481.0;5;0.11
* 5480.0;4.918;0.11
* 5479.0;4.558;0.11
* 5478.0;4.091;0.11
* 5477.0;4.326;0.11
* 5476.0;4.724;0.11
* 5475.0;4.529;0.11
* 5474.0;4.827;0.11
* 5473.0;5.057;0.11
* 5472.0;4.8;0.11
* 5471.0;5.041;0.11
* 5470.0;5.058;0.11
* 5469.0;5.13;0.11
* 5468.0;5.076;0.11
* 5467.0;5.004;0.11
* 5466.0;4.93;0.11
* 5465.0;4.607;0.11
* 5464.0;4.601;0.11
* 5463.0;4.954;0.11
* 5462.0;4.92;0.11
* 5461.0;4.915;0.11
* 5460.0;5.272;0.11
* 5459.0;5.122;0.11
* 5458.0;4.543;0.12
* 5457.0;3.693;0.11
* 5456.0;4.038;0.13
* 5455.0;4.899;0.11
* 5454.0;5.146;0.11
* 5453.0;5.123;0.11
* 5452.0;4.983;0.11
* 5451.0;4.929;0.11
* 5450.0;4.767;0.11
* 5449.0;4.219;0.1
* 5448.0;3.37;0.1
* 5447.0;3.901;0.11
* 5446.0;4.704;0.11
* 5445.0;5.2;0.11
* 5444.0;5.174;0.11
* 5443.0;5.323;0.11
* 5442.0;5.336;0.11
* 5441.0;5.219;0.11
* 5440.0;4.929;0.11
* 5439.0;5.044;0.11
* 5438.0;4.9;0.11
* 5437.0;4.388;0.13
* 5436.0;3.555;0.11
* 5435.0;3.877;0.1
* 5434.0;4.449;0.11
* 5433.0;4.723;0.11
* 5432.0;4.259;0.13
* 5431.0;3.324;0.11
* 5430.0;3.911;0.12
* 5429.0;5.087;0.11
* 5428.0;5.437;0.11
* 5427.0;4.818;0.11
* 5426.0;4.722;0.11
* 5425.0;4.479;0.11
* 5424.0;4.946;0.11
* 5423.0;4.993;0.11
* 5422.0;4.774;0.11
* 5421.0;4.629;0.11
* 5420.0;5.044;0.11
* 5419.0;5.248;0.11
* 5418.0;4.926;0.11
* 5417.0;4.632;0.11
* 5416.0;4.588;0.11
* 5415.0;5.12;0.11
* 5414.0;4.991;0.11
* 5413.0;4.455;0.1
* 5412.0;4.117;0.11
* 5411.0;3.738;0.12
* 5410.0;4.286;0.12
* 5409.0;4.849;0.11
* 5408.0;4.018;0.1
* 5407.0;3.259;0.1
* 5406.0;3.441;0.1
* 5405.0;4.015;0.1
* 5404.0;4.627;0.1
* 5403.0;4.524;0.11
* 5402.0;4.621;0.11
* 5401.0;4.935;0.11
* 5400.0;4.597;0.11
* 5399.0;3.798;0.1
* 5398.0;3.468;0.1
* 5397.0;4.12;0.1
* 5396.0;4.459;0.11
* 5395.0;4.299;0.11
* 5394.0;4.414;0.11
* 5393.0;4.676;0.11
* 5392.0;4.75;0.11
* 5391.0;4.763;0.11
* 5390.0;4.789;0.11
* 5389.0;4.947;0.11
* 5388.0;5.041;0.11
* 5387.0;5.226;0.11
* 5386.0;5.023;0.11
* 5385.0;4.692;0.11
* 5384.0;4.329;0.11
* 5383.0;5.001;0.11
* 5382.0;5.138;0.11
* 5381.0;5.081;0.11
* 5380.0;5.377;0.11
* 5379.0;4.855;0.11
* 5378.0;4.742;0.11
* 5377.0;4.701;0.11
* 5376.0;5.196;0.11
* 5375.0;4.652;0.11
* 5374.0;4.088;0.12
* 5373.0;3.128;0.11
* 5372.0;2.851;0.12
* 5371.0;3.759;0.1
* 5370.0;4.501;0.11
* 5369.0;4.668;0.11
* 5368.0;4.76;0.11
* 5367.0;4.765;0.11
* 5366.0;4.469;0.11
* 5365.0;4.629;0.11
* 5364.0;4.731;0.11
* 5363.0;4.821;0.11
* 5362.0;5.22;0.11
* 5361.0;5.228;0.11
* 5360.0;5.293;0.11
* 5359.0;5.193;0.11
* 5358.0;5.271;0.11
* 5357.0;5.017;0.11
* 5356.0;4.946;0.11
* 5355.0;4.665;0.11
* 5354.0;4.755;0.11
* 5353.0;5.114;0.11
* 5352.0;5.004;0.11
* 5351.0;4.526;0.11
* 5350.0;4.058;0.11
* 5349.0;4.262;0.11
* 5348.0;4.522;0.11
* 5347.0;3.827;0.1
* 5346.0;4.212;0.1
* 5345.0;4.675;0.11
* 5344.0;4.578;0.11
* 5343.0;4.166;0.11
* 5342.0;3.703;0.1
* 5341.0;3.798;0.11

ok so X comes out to 1.04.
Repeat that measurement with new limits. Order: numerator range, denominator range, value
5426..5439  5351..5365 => 0.91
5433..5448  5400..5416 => 1.09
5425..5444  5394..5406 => 1.10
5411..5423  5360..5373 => 1.07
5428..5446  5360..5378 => 1.06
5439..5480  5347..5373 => 1.07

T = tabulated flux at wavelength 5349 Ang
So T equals 4.262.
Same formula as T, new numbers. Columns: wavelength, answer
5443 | 5.323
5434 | 4.449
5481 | 5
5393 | 4.676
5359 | 5.193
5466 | 4.93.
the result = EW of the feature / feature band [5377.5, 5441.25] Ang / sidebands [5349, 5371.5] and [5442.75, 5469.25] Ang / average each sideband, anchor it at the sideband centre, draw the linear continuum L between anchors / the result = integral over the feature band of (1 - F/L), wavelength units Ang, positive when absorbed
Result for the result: 2.4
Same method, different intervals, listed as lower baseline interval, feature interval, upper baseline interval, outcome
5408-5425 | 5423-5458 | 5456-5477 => 0.92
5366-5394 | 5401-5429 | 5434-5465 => 0.52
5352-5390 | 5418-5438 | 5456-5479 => 0.76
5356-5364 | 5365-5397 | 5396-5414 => 0.43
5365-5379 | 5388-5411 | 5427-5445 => 0.71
